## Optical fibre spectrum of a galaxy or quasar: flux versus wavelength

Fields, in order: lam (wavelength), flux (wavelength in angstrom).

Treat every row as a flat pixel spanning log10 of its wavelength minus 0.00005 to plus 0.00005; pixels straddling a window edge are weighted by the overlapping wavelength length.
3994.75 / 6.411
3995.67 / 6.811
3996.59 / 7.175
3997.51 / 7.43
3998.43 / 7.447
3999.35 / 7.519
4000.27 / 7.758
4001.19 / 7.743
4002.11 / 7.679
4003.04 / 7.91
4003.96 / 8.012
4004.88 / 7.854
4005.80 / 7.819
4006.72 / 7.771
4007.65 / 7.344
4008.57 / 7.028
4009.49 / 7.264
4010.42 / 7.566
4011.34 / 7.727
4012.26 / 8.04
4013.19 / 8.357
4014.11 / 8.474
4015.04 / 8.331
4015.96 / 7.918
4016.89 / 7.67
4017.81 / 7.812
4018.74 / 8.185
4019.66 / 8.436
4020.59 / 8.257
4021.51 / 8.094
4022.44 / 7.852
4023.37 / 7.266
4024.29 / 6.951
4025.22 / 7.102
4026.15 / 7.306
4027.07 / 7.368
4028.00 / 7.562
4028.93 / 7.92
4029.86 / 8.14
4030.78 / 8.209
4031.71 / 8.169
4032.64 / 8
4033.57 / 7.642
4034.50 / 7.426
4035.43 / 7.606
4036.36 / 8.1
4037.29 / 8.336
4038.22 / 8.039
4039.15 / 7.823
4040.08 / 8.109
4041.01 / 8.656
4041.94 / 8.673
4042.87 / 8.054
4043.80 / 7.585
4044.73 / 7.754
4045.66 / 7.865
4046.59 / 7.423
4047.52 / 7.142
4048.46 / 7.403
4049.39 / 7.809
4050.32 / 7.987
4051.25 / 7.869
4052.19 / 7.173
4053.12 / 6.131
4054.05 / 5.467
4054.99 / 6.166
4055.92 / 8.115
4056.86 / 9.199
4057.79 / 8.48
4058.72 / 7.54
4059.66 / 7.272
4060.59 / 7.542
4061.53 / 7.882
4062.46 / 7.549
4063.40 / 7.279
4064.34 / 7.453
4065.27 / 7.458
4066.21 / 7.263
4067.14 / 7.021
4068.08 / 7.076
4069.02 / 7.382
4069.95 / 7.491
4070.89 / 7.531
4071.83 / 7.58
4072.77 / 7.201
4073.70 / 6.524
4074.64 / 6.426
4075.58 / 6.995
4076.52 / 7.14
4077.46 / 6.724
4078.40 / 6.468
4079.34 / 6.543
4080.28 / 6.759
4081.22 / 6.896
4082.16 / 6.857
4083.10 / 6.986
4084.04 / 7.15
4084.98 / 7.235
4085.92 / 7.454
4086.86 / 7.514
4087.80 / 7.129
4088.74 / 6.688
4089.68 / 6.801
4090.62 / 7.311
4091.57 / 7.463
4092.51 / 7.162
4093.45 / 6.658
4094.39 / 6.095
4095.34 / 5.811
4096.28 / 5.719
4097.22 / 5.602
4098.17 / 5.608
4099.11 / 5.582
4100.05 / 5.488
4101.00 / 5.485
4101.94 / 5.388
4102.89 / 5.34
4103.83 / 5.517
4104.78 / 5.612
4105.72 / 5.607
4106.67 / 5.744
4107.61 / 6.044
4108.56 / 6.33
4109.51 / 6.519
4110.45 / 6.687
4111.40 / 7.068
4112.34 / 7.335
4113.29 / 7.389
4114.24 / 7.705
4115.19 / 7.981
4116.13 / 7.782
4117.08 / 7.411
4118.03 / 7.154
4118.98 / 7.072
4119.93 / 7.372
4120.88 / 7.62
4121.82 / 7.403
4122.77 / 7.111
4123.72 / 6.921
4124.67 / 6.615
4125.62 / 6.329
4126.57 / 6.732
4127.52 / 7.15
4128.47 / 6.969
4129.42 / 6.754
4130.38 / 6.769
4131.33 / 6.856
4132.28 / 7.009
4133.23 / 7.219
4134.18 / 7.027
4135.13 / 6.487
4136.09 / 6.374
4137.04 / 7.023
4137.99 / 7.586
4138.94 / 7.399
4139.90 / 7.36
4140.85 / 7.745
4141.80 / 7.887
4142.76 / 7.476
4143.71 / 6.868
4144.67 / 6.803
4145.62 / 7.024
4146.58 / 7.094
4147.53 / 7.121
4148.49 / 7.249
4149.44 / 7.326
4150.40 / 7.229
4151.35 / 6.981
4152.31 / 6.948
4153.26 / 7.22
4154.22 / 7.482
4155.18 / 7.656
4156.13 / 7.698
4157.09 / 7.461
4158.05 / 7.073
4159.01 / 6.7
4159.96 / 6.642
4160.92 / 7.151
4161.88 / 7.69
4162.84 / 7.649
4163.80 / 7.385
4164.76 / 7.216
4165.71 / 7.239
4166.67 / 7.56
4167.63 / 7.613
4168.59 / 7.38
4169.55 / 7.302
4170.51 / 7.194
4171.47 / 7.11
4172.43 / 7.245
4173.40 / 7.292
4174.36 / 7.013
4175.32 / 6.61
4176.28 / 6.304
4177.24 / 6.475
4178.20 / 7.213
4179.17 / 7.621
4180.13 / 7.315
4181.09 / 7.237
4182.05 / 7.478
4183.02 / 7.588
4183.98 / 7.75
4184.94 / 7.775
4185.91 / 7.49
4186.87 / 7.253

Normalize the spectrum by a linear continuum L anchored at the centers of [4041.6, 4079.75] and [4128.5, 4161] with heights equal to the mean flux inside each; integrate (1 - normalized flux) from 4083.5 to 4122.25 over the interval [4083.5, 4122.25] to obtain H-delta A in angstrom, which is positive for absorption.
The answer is 3.3 angstrom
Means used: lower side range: 7.35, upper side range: 7.14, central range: 6.64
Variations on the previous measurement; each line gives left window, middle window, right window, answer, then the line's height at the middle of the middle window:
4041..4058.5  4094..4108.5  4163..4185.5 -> 3.5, 7.46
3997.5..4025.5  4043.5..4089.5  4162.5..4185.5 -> 2.1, 7.6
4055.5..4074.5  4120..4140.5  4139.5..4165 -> 0.9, 7.33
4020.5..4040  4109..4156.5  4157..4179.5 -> 1.0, 7.32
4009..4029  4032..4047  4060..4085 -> -0.8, 7.53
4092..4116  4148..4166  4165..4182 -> -0.8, 6.95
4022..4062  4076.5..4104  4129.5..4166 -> 3.6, 7.45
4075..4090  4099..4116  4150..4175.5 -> 1.8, 7.05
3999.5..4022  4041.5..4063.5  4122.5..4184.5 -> 0.3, 7.66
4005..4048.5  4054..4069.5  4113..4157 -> 0.3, 7.62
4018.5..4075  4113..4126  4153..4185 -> 0.2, 7.41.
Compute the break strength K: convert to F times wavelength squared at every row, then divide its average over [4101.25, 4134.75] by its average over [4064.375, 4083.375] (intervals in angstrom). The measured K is 0.99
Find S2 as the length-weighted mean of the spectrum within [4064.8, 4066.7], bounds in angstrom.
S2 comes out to 7.39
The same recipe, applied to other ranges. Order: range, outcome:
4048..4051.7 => 7.78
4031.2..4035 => 7.8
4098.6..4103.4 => 5.46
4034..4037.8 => 7.86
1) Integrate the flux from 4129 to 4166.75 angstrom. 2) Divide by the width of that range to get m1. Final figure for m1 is 7.18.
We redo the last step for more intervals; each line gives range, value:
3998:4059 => 7.75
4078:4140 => 6.73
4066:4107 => 6.59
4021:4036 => 7.67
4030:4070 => 7.65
